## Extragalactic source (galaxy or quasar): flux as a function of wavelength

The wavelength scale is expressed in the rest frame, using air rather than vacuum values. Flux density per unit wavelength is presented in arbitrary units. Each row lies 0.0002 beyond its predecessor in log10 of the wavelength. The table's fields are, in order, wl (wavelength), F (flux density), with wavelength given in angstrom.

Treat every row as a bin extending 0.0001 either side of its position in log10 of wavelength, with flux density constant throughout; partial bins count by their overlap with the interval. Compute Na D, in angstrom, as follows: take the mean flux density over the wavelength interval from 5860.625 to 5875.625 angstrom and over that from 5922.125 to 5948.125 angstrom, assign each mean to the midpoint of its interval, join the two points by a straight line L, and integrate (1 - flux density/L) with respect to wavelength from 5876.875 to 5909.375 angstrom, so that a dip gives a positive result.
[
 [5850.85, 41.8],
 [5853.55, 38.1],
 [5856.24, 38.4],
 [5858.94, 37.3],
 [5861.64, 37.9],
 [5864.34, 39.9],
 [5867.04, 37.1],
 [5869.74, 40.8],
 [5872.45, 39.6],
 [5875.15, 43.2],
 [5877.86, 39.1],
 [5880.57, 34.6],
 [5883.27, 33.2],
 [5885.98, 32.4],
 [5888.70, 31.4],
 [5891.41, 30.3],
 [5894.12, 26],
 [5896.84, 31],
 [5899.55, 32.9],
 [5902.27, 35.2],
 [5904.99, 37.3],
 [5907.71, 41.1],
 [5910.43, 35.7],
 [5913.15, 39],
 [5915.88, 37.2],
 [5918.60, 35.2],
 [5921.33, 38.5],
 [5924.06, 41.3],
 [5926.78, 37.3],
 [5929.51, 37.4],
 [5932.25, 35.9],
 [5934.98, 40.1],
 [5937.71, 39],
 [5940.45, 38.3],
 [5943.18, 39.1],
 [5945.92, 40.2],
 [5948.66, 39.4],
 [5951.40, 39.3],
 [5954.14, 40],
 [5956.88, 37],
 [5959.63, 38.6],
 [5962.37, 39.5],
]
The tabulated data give 4.6 angstrom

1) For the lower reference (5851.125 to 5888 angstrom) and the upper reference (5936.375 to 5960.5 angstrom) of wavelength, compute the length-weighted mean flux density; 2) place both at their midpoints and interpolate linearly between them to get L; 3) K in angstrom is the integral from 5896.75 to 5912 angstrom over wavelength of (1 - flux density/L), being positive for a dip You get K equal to 0.9 angstrom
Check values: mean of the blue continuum 37.8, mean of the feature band 36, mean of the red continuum 39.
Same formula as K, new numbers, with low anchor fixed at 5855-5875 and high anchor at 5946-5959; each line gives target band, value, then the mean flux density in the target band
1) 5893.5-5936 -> 2.8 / 36.5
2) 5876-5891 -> 1.8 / 34.2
